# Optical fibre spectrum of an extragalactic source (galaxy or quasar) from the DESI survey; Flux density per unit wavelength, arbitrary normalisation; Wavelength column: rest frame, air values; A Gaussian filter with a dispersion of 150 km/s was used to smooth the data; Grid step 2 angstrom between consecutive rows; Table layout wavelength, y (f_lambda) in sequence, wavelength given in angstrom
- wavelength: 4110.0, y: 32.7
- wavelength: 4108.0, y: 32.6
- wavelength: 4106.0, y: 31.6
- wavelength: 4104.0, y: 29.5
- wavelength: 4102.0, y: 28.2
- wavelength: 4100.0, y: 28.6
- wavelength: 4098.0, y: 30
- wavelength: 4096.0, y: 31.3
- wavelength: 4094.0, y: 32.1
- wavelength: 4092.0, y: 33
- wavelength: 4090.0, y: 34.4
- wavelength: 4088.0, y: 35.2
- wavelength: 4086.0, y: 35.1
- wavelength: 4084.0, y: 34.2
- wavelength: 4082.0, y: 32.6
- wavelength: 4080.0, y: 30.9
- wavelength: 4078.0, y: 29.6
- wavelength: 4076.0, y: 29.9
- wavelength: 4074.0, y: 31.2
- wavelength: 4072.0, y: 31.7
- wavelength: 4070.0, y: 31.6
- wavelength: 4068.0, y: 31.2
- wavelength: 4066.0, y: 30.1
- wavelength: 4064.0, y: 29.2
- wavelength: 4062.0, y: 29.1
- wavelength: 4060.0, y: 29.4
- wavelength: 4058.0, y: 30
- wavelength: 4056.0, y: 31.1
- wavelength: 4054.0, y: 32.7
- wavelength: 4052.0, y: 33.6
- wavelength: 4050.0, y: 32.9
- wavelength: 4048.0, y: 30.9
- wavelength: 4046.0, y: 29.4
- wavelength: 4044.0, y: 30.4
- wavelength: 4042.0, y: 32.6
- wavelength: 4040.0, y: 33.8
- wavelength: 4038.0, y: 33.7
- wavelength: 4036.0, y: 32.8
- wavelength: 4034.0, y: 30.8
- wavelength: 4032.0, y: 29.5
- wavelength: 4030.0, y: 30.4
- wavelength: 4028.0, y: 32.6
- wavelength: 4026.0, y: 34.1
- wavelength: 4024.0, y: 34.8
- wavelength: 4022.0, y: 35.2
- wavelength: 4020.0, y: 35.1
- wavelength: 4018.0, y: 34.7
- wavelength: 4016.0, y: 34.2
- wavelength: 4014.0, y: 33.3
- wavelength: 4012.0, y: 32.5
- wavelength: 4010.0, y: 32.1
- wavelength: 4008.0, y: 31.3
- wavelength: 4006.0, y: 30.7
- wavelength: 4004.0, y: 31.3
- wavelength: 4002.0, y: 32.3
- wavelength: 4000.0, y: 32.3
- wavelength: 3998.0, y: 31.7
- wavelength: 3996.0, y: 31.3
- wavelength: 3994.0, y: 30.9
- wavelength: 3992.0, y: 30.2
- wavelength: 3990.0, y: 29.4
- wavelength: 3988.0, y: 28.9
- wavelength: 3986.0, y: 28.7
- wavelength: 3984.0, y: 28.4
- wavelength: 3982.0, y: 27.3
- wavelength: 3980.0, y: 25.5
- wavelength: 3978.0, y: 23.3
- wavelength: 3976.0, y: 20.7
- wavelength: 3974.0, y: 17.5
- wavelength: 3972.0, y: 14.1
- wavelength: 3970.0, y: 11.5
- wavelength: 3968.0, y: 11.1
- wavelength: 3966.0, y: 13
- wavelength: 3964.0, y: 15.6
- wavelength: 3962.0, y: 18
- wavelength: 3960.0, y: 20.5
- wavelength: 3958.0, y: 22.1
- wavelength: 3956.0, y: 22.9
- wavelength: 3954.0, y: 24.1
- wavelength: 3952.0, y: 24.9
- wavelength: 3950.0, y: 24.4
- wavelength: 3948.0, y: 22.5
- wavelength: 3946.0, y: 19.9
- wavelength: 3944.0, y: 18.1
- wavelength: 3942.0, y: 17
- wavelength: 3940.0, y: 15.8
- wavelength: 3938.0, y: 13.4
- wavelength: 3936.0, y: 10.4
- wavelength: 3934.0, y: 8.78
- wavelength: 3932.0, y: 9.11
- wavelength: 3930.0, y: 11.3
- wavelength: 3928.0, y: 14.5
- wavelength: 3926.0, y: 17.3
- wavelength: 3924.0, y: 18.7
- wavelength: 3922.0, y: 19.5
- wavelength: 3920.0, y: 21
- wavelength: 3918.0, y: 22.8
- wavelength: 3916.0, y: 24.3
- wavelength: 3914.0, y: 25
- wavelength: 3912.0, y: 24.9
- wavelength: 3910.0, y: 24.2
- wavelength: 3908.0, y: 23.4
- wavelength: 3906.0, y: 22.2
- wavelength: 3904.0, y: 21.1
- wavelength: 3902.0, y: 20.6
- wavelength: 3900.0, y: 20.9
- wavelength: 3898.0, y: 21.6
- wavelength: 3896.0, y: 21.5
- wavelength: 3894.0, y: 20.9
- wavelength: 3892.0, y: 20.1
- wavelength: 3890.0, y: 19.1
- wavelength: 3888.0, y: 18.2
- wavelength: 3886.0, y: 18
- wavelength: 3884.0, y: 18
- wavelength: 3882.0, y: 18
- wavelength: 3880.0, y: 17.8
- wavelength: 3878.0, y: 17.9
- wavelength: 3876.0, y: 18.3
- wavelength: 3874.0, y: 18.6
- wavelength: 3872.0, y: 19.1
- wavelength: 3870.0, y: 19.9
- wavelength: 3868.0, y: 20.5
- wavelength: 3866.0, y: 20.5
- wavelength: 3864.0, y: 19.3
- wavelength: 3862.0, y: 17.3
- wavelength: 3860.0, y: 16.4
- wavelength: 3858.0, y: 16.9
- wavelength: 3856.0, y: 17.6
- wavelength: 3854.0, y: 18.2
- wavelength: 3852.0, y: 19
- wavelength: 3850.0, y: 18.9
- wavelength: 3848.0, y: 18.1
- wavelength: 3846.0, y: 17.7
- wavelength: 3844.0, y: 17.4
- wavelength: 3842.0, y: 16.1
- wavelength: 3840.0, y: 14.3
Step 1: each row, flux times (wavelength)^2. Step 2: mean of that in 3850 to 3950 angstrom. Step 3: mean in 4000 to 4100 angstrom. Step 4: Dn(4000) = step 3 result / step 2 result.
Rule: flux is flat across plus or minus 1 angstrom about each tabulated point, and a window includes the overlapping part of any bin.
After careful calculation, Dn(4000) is 1.84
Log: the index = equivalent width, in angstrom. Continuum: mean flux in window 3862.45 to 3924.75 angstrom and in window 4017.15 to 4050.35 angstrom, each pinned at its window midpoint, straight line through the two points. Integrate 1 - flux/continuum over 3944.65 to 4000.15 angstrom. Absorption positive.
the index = 8.8 angstrom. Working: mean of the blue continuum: 20.5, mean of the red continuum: 32.6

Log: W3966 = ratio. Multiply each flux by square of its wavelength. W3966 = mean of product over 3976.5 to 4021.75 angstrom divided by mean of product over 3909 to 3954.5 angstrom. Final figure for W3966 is 1.70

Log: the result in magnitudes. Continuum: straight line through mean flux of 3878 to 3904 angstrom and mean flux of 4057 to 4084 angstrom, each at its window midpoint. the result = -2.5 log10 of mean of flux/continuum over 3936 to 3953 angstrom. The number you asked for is 0.21 mag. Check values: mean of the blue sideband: 19.6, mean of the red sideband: 30.6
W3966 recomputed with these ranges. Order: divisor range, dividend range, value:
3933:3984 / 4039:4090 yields 1.78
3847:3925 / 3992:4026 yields 1.74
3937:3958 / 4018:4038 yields 1.68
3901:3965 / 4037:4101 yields 1.75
